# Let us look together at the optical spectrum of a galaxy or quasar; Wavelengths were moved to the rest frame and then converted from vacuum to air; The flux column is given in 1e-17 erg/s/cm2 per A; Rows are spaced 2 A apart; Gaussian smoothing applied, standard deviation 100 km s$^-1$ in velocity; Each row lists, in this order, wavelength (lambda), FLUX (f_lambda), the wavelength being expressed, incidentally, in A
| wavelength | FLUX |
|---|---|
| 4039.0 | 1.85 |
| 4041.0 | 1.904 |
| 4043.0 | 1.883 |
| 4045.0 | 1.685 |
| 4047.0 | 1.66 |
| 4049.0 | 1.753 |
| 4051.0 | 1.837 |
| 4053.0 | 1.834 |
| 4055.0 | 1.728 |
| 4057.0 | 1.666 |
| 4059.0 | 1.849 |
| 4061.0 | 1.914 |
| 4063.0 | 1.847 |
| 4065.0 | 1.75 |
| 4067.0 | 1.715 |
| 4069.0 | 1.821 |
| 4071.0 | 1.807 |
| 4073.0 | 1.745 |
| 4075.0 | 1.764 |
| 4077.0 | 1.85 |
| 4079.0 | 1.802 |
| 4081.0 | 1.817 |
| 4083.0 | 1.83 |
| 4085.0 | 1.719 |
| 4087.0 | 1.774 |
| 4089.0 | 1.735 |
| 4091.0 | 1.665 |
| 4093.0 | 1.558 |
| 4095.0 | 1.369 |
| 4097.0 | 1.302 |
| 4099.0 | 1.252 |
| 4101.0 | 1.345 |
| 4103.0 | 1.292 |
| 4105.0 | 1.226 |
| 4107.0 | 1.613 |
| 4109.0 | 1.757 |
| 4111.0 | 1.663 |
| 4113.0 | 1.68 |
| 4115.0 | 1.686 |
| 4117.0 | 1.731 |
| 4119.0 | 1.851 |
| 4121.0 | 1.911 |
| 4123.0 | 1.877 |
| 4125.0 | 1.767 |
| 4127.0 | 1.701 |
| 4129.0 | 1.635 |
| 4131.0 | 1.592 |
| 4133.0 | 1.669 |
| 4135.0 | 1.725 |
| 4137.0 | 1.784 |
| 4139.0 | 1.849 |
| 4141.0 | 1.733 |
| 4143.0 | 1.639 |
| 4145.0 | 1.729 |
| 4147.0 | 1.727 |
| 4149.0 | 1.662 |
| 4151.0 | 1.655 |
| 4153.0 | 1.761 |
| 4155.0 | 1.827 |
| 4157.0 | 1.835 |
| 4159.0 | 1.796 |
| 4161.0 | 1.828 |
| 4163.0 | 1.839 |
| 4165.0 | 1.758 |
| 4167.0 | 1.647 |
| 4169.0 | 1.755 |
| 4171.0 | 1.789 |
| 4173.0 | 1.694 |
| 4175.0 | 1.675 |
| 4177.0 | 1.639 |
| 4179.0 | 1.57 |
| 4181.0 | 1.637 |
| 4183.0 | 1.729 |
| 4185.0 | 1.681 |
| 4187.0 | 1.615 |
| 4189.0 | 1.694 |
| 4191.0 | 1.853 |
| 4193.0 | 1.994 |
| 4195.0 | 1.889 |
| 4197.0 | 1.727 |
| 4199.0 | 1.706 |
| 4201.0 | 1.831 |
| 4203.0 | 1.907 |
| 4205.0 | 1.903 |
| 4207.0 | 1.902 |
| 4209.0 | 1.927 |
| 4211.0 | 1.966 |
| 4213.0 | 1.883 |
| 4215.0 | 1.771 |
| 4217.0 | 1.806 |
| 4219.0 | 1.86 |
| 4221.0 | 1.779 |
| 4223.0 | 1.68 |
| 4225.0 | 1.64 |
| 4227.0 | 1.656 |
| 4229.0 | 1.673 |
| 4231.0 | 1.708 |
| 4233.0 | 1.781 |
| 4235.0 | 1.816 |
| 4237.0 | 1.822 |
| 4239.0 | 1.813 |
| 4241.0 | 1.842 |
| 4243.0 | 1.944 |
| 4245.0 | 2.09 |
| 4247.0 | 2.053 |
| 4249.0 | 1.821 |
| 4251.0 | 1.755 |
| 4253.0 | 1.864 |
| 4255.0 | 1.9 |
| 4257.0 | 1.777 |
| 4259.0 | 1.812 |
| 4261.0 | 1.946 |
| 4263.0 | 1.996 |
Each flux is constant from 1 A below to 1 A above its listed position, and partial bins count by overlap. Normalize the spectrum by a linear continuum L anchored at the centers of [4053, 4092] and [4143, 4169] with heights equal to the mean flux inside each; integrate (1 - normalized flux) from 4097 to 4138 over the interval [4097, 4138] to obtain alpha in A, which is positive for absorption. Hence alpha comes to 3.1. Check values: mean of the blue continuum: 1.78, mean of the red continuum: 1.75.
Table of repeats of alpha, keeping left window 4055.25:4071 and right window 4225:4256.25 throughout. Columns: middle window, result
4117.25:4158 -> 1.4 A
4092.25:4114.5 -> 4.2 A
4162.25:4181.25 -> 1.2 A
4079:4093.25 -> 0.4 A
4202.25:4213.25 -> -0.6 A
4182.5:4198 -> 0.4 A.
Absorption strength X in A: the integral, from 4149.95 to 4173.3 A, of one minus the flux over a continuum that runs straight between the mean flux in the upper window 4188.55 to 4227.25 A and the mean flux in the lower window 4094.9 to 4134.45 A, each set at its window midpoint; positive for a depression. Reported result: -0.7 A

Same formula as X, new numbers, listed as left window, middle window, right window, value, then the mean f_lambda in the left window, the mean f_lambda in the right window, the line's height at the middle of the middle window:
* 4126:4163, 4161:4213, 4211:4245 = -0.3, 1.73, 1.79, 1.76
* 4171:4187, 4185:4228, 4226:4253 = -1.6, 1.67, 1.83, 1.74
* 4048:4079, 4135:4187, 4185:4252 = 2.4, 1.79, 1.82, 1.81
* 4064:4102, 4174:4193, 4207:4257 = 0.9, 1.66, 1.83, 1.77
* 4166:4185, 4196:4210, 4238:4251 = -0.5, 1.68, 1.91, 1.77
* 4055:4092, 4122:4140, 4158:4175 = 0.3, 1.78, 1.76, 1.77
